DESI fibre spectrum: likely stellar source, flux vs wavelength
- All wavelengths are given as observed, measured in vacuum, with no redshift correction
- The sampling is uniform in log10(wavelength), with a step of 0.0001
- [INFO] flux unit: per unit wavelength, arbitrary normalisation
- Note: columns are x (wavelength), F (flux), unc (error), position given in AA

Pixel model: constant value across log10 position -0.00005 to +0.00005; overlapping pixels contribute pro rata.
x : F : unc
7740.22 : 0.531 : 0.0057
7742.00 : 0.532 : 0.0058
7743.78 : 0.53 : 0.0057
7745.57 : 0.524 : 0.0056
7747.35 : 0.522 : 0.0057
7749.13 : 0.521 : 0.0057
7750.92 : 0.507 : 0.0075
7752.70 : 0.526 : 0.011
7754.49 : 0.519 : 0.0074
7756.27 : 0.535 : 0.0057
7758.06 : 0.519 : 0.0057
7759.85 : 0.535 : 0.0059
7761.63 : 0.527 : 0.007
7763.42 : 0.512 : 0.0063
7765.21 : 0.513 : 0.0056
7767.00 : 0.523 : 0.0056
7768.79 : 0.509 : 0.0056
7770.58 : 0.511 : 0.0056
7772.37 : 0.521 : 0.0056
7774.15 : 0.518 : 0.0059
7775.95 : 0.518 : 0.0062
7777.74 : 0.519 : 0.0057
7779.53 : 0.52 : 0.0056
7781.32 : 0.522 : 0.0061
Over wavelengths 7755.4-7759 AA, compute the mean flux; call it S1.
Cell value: 0.526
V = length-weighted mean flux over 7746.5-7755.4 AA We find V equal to 0.519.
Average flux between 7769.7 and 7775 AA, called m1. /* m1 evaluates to 0.518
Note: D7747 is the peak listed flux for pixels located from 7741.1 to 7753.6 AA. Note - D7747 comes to 0.532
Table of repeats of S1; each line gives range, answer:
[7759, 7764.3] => 0.525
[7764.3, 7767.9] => 0.517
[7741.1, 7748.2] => 0.527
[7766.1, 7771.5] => 0.514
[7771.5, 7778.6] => 0.519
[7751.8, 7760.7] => 0.527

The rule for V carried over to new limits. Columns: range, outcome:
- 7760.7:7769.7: 0.517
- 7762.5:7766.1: 0.512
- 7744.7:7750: 0.523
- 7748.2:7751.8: 0.514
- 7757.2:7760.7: 0.526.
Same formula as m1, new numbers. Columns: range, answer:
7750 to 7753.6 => 0.516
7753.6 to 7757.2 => 0.527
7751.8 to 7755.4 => 0.523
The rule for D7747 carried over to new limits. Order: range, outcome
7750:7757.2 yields 0.535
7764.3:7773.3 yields 0.523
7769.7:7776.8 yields 0.521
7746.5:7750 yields 0.522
